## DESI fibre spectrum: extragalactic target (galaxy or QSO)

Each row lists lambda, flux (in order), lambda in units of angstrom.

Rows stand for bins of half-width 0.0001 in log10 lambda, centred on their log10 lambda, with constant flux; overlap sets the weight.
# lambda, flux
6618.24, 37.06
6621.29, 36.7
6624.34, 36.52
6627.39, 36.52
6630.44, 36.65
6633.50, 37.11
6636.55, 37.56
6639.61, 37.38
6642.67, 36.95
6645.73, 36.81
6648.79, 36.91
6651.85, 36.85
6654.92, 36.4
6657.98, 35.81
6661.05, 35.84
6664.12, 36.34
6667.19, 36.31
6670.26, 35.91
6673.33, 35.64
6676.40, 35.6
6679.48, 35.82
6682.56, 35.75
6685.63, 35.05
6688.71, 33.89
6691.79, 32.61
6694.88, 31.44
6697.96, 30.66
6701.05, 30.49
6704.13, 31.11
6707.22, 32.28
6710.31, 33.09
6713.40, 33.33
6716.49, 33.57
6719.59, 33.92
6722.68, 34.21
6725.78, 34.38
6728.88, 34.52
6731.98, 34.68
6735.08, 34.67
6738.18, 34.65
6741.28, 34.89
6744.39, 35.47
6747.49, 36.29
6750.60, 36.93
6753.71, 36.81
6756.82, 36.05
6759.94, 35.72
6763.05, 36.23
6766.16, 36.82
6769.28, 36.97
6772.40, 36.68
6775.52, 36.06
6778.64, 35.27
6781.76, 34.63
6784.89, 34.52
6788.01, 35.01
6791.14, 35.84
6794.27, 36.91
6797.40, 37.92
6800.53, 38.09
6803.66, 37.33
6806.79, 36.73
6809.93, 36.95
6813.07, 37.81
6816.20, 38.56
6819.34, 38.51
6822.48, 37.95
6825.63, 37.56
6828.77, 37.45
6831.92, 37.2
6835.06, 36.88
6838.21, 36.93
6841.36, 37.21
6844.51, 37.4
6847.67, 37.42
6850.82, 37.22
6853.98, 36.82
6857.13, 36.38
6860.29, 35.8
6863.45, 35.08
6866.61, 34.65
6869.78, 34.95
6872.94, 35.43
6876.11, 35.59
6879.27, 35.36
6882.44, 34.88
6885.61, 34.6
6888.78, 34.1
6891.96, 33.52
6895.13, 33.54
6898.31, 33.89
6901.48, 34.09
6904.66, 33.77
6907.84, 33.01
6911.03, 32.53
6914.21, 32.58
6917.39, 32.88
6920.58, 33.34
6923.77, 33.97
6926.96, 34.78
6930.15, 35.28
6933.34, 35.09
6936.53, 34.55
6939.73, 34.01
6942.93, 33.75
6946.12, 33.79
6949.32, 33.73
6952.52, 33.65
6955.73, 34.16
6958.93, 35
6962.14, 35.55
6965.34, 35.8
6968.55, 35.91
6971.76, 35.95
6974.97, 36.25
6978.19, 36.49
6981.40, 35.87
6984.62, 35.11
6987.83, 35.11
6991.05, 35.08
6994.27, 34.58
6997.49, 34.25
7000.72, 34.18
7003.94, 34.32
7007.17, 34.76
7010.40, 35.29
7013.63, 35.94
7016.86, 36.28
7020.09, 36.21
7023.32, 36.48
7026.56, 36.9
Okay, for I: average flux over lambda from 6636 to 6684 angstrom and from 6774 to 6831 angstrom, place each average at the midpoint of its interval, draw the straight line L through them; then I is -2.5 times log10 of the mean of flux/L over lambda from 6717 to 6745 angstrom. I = 0.063 mag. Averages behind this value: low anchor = 36.3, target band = 34.5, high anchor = 36.8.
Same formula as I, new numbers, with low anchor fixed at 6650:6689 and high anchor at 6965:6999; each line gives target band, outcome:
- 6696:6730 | 0.094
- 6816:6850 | -0.055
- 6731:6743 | 0.032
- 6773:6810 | -0.016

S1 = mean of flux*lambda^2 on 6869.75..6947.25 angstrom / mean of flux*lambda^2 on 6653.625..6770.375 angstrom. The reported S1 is 1.0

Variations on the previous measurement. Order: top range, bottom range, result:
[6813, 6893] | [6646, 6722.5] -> 1.11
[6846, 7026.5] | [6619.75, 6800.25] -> 1.05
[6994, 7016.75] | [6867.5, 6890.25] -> 1.03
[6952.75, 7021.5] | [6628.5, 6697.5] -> 1.09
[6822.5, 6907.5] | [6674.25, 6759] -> 1.09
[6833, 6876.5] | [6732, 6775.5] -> 1.04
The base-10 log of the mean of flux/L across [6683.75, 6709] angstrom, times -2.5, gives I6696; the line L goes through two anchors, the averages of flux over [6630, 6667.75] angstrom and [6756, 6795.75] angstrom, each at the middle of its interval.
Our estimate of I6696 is 0.13 mag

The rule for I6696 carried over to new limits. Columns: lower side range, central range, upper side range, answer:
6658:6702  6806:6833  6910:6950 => -0.11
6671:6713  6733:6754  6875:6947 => -0.06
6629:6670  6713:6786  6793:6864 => 0.05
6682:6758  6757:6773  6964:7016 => -0.07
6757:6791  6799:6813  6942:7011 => -0.05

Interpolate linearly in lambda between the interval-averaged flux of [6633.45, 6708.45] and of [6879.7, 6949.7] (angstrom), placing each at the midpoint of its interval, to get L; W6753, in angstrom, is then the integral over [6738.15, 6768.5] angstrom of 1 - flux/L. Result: -1.2 angstrom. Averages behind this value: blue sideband 35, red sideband 33.9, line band 36.1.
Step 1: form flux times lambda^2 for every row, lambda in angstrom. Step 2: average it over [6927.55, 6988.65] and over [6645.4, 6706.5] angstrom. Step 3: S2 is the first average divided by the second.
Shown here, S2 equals 1.10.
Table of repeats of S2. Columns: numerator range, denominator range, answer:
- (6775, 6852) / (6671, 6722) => 1.14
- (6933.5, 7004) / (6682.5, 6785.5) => 1.08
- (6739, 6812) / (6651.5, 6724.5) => 1.09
